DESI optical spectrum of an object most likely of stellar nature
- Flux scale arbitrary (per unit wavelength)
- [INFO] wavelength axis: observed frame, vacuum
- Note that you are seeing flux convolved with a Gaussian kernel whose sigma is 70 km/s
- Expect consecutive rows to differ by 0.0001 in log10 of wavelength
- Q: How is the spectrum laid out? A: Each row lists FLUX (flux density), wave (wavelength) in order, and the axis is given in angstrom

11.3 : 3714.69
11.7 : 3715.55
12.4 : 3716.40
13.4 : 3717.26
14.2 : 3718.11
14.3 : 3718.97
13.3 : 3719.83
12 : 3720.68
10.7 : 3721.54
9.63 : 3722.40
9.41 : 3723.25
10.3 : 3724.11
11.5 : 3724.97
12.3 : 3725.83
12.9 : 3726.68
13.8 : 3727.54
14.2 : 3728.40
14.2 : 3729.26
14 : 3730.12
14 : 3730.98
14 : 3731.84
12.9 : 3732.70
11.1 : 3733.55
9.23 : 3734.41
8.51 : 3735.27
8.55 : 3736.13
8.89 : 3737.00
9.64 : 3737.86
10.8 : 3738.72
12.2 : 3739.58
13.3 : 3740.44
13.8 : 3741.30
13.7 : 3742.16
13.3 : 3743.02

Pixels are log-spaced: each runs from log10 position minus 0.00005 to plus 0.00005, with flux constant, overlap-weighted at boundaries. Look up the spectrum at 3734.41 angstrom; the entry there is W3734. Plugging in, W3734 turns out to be 9.23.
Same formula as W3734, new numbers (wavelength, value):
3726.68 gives 12.9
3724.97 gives 11.5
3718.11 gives 14.2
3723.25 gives 9.41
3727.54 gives 13.8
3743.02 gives 13.3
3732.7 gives 12.9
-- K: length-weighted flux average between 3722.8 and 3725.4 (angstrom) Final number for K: 10.4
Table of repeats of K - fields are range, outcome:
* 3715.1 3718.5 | 12.9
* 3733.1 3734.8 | 10.3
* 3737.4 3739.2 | 10.3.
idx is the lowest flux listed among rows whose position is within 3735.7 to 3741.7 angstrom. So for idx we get 8.55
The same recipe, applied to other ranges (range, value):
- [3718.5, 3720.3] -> 13.3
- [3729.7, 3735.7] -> 8.51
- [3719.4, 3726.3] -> 9.41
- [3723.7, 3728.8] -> 10.3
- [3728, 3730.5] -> 14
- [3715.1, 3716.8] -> 11.7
